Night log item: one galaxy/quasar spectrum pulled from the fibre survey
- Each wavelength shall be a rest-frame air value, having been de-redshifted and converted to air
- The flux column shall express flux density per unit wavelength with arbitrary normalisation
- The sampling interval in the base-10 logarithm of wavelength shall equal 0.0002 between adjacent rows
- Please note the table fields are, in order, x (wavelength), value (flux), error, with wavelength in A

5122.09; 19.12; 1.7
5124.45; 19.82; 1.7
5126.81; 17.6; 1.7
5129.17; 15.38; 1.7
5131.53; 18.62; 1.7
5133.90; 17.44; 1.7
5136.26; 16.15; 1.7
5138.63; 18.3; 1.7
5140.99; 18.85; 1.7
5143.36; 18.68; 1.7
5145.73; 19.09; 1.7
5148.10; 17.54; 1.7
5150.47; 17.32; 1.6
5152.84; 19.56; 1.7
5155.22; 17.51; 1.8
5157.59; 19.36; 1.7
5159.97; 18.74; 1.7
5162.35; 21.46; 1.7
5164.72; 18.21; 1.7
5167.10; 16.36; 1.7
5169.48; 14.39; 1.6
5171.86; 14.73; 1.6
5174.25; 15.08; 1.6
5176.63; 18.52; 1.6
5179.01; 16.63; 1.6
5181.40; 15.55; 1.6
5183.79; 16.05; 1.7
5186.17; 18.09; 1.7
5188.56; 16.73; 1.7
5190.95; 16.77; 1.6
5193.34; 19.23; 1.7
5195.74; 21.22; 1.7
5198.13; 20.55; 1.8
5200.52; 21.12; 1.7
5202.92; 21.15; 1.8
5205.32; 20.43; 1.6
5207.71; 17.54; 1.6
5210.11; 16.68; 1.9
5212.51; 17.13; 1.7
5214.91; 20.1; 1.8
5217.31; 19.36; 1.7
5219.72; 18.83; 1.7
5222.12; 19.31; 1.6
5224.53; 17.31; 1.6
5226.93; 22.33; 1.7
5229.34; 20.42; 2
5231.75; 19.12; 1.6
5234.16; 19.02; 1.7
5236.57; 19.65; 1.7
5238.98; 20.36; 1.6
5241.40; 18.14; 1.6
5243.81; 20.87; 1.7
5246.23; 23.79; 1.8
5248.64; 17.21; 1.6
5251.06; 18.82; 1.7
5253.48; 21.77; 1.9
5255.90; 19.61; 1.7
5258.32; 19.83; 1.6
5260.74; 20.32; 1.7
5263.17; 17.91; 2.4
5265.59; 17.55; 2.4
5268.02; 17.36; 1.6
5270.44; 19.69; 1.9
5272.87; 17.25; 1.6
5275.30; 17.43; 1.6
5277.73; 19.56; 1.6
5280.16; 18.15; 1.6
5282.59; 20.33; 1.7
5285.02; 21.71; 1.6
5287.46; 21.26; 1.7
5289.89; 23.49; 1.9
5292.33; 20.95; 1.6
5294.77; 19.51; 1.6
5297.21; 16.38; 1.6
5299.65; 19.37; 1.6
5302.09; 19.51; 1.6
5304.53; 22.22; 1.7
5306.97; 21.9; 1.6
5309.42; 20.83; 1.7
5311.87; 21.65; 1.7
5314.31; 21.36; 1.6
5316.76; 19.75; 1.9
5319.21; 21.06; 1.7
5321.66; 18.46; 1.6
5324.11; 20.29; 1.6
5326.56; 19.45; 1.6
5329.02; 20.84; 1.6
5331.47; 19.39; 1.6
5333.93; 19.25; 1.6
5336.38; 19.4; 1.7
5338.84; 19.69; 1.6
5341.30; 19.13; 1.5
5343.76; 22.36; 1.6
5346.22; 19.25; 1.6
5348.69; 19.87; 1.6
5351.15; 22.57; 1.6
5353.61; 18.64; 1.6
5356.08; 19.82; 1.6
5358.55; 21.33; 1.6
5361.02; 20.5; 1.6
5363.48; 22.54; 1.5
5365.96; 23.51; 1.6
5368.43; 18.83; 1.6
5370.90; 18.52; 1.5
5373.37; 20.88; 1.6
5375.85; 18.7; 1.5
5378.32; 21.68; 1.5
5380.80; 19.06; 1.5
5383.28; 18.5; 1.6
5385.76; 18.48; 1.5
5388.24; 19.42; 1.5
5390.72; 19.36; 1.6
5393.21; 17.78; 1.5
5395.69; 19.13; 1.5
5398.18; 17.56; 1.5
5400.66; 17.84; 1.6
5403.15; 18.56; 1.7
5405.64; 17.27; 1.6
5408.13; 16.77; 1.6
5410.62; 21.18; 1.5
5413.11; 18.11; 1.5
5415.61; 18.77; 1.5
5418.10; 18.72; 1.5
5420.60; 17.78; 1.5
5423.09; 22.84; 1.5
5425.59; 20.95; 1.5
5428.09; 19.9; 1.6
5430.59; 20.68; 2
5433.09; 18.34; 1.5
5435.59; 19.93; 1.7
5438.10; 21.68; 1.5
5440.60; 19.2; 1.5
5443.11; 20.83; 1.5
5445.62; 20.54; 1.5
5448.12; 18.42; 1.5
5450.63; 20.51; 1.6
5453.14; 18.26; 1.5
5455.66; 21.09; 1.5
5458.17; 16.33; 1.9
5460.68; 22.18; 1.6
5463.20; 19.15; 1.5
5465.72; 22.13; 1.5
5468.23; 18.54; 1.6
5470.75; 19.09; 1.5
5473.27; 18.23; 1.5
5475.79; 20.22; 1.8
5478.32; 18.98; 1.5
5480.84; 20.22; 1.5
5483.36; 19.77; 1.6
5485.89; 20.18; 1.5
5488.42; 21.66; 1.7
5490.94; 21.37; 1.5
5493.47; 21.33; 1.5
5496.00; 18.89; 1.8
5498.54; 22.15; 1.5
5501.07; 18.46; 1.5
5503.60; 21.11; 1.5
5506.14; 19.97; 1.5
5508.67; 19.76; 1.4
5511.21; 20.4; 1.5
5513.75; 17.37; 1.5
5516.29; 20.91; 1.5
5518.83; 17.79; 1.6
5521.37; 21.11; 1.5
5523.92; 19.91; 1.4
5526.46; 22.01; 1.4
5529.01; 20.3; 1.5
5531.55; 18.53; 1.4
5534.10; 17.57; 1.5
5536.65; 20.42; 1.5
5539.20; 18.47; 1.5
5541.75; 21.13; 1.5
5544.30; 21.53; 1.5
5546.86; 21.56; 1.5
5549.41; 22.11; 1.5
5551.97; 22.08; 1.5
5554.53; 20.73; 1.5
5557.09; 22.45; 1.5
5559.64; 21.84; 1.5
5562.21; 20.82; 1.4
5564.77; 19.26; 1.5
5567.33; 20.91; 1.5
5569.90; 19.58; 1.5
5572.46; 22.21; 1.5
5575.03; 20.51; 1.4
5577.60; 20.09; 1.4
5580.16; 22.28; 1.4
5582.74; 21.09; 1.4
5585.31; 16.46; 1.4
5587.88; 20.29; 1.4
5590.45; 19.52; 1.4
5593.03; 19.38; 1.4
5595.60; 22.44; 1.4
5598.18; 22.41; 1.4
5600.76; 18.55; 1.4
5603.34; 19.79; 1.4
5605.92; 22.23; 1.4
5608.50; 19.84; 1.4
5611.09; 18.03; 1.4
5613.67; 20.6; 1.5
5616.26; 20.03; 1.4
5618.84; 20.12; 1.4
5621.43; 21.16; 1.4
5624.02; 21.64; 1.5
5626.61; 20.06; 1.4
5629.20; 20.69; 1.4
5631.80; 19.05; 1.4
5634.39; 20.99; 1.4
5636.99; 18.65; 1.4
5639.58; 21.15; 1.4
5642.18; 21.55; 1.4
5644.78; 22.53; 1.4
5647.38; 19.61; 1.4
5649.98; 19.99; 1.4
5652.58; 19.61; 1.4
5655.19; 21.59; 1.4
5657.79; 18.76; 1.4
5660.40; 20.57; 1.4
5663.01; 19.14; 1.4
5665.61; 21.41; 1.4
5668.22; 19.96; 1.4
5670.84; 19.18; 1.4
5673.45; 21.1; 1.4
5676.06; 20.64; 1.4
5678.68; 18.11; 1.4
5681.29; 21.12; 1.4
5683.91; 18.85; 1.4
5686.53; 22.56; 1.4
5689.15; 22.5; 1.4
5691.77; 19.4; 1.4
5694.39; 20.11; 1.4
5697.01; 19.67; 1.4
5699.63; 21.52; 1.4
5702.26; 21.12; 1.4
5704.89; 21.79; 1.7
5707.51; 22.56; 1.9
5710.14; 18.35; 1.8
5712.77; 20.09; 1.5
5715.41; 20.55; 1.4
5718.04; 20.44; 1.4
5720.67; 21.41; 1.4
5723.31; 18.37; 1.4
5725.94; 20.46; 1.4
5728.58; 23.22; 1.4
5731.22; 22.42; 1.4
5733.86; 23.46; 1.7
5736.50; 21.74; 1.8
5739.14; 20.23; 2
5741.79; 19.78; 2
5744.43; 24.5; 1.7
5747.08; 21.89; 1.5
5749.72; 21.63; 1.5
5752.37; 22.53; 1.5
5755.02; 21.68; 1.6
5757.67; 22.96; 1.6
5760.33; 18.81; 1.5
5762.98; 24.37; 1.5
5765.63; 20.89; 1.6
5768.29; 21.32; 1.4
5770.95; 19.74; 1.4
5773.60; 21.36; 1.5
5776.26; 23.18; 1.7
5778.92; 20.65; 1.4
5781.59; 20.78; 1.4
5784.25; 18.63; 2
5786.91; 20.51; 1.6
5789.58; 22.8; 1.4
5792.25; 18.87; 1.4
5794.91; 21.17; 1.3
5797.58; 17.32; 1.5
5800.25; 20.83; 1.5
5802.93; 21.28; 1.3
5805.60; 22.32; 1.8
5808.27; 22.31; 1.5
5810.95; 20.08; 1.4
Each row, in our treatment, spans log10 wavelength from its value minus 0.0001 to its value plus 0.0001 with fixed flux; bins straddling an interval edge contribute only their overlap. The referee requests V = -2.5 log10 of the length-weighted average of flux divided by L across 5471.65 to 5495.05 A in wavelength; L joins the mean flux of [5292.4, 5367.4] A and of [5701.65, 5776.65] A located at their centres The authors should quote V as 0.03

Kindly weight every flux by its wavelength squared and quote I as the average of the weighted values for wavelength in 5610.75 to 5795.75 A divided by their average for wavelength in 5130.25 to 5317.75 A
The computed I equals 1.30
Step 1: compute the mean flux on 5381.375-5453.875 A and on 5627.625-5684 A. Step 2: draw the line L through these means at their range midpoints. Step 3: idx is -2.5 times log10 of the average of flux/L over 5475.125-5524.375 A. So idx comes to -0.03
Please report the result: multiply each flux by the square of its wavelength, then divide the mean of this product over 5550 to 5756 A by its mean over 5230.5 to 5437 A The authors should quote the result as 1.18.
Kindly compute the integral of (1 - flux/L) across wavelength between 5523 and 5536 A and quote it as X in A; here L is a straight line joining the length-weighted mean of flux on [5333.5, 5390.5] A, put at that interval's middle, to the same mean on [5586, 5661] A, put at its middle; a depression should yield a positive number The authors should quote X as 0.4 A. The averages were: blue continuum 20.1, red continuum 20.3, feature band 19.7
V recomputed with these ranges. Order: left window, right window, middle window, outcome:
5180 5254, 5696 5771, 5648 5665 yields 0.05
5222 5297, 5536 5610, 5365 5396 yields 0.03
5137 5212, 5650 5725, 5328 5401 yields -0.05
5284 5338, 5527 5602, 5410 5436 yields 0.04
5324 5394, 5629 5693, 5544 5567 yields -0.06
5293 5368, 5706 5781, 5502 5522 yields 0.06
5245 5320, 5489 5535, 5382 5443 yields 0.04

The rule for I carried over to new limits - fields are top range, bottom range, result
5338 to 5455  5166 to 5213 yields 1.20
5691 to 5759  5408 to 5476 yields 1.19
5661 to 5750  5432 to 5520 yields 1.14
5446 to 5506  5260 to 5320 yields 1.08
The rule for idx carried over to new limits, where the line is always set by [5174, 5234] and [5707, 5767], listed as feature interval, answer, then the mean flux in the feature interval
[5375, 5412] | 0.050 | 18.8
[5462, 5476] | 0.028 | 19.5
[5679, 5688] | 0.028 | 20.6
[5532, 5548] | 0.020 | 20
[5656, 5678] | 0.051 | 20.1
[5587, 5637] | 0.023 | 20.3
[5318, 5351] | -0.035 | 20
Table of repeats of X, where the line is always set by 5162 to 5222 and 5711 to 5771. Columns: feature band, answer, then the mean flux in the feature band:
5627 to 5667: 1.0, 20.3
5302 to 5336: -2.9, 20.4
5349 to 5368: -2.0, 21.1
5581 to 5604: 0.5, 20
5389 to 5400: 0.5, 18.5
